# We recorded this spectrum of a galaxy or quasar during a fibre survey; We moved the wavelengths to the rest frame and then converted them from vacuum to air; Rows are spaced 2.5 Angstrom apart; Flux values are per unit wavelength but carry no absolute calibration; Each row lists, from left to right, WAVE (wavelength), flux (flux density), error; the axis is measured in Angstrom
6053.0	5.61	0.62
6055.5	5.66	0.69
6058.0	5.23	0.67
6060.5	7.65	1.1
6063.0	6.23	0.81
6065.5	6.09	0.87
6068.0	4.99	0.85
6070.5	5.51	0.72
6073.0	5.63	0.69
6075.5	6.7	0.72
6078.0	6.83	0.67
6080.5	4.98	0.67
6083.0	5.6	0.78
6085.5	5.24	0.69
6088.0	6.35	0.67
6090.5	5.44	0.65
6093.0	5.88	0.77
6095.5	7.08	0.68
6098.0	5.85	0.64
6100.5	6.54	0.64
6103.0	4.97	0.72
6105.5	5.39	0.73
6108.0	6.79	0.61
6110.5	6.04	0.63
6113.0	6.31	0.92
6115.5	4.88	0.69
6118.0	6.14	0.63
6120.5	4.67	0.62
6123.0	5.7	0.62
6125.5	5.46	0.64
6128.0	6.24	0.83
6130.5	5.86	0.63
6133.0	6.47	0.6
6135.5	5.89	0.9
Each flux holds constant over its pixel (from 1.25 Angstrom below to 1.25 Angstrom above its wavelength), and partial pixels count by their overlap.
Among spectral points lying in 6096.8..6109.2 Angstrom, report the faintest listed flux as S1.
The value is 4.97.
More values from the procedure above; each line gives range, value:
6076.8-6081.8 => 4.98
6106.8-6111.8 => 6.04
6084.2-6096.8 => 5.24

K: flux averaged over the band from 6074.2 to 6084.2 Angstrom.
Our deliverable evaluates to 6.03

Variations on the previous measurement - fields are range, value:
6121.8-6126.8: 5.59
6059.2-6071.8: 6.09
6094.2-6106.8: 5.97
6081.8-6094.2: 5.7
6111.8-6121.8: 5.5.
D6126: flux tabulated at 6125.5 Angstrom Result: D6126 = 5.46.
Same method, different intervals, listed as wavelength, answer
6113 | 6.31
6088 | 6.35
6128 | 6.24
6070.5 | 5.51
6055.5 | 5.66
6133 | 6.47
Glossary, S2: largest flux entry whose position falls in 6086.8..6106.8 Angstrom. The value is 7.08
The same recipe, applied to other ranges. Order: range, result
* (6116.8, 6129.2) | 6.24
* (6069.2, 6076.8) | 6.7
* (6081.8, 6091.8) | 6.35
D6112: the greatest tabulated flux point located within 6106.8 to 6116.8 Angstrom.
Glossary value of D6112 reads 6.79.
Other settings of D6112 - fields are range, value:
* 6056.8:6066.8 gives 7.65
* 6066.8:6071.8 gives 5.51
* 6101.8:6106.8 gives 5.39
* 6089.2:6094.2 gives 5.88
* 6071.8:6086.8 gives 6.83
